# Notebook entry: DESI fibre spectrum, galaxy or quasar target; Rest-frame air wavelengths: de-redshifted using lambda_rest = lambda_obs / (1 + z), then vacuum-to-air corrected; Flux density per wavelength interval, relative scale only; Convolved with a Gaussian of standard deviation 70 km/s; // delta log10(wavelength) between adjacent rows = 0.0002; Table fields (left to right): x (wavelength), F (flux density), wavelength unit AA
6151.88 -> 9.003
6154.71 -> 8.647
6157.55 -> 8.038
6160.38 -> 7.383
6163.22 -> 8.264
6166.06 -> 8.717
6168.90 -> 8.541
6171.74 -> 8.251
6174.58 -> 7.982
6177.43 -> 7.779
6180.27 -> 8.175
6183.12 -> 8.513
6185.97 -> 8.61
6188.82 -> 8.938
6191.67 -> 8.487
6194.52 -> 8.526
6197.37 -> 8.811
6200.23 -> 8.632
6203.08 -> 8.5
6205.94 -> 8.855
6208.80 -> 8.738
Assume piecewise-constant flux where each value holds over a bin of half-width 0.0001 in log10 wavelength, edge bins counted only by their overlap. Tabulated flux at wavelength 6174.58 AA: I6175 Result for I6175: 7.982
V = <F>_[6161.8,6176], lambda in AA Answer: 8.35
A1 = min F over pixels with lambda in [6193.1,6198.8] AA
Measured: 8.526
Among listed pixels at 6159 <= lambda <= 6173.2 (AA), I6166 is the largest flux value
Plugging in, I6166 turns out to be 8.717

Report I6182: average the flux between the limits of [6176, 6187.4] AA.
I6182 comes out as 8.27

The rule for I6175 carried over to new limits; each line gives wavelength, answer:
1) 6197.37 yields 8.811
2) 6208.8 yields 8.738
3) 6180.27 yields 8.175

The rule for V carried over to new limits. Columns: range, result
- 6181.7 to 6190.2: 8.68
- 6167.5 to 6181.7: 8.15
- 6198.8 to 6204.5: 8.57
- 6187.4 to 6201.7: 8.68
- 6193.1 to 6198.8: 8.67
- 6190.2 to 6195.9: 8.51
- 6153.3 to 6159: 8.34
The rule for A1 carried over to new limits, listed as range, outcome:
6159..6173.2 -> 7.383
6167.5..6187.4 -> 7.779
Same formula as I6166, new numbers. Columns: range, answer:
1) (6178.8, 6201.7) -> 8.938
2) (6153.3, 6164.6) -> 8.647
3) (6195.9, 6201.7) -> 8.811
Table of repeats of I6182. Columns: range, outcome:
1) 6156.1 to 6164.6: 7.89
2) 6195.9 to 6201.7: 8.72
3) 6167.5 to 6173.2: 8.4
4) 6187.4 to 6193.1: 8.72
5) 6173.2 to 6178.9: 7.88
